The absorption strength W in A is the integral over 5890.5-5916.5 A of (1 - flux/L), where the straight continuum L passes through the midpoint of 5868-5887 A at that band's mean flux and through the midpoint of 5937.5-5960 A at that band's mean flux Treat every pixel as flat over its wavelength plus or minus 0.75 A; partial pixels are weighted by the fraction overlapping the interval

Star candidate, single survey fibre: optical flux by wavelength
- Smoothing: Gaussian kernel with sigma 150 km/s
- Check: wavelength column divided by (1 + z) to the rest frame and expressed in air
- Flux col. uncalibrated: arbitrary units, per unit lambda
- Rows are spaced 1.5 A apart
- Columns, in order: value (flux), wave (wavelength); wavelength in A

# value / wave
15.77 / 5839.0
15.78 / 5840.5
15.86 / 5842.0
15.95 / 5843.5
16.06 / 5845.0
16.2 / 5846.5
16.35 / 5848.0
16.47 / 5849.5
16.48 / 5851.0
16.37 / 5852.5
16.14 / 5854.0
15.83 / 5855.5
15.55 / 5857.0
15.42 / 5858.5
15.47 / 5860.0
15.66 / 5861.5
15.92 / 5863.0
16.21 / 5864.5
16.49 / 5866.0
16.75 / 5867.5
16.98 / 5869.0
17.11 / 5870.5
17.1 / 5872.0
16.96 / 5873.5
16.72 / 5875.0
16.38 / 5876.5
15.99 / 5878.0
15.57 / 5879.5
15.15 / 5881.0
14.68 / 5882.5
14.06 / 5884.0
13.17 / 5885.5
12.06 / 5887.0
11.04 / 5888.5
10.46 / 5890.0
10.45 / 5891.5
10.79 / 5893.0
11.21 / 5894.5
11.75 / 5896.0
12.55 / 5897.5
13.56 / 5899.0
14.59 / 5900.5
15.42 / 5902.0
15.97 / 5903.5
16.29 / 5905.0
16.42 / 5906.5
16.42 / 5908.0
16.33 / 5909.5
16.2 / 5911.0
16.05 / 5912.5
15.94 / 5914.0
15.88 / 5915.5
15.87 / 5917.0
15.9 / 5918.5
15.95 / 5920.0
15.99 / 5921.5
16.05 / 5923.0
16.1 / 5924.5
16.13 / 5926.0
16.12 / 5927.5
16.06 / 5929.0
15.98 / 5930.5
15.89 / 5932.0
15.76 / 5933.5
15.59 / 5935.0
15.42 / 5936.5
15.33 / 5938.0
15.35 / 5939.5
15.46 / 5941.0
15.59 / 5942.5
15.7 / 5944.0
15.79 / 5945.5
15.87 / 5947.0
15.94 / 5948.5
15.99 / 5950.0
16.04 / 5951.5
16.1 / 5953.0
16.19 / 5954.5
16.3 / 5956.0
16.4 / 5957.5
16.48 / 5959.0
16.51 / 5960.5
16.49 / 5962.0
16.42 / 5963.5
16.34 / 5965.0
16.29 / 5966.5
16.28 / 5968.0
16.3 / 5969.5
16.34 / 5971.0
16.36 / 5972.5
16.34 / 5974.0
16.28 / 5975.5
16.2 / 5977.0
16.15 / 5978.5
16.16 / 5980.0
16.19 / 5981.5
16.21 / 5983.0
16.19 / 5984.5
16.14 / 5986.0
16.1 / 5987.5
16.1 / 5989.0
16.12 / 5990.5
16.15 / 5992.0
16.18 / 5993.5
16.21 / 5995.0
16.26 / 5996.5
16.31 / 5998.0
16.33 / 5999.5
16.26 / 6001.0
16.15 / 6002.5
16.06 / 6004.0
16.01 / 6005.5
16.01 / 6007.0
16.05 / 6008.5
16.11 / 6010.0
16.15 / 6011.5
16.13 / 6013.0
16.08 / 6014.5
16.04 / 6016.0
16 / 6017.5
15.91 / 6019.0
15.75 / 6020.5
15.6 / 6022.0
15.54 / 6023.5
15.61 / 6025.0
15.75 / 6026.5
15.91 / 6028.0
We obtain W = 2.2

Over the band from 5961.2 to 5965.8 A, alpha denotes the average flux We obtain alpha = 16.4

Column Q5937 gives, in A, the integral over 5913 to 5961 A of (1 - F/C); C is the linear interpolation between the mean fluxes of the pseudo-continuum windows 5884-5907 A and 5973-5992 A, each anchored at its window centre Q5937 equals -4.6 A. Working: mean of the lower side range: 13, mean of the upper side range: 16.2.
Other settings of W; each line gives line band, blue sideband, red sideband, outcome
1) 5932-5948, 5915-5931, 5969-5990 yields 0.46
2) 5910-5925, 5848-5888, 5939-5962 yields -0.08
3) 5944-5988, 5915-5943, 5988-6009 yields -0.59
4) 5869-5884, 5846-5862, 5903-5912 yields -0.01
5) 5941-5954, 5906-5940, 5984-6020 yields 0.12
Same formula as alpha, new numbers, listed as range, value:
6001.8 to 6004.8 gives 16.1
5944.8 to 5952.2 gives 15.9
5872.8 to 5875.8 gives 16.8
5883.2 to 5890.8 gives 12.2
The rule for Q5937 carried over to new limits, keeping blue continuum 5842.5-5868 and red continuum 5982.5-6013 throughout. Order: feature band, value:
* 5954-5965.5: -0.2 A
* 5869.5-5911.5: 4.3 A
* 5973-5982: 0.0 A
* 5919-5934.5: 0.1 A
